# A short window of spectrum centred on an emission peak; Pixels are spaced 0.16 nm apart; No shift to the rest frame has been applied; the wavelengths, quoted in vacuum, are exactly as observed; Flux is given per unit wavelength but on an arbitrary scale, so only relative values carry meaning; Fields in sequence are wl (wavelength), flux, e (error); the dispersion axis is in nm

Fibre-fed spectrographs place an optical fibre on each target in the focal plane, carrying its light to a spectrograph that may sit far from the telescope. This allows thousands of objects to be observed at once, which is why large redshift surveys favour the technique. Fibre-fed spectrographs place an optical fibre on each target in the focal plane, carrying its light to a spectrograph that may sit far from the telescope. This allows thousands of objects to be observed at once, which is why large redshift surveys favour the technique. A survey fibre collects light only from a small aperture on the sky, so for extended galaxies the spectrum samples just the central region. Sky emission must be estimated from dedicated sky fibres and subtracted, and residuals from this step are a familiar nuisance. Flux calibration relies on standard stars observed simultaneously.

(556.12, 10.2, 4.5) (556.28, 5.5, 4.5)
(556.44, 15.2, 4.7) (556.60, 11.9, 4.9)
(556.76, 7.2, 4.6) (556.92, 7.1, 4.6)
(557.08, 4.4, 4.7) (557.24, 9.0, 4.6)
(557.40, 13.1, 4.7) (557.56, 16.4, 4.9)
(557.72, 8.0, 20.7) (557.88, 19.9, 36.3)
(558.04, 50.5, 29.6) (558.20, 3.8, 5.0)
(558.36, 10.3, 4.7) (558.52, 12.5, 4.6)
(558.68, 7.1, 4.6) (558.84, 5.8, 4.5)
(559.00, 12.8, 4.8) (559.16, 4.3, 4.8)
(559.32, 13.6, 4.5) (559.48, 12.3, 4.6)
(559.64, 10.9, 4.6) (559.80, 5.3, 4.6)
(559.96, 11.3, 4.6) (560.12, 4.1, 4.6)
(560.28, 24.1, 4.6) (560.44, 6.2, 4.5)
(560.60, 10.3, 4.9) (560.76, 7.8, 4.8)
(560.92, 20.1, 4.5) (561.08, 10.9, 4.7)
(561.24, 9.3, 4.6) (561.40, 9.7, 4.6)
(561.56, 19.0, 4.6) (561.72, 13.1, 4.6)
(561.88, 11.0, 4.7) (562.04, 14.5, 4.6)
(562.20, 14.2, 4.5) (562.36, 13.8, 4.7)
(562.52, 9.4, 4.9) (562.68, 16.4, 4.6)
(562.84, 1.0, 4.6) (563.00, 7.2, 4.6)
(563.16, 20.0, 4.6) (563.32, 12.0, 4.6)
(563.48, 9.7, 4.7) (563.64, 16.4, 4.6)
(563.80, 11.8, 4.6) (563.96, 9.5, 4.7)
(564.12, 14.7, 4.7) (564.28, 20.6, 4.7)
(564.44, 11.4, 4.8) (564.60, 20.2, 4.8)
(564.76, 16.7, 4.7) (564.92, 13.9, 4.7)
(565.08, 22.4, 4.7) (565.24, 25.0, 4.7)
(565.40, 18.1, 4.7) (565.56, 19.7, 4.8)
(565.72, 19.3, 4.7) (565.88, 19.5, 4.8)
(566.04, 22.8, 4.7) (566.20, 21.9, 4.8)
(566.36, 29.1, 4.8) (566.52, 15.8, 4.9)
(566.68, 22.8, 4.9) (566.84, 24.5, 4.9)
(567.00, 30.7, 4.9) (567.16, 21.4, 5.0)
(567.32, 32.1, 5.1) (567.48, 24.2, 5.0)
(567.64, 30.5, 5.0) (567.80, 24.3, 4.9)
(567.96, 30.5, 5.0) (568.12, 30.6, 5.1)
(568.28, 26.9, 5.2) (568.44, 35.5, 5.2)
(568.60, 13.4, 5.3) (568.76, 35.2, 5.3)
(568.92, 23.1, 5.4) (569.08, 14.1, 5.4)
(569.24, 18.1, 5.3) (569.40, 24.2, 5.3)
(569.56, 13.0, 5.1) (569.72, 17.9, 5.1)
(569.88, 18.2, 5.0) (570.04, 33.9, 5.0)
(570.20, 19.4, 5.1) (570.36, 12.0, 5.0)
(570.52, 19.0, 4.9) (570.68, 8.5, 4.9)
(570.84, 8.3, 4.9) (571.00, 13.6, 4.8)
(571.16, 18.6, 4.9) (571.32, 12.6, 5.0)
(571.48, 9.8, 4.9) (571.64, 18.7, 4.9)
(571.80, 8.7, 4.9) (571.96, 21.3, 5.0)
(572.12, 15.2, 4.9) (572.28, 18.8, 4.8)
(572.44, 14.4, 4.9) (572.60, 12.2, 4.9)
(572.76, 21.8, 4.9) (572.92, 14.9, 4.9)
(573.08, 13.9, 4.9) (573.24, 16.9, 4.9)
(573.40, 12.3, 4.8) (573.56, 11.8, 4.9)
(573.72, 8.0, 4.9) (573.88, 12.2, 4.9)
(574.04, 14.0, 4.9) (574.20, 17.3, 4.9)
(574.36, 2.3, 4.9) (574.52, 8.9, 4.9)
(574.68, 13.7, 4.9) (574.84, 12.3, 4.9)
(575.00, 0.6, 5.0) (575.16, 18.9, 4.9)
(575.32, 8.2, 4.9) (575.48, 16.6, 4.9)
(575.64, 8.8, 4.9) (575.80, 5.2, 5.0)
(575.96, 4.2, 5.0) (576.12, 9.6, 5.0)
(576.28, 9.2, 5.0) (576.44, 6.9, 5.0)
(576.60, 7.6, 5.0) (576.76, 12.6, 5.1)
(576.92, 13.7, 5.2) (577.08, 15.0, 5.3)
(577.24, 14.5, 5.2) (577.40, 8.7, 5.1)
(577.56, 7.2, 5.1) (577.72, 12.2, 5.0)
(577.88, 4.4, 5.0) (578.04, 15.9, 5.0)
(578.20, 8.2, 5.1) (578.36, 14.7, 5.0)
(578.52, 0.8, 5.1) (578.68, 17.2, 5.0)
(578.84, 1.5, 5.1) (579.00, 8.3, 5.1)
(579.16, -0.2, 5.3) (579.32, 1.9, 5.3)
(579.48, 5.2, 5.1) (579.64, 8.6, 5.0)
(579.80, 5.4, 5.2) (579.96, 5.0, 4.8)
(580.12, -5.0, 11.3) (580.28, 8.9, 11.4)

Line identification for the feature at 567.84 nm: C IV 1549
